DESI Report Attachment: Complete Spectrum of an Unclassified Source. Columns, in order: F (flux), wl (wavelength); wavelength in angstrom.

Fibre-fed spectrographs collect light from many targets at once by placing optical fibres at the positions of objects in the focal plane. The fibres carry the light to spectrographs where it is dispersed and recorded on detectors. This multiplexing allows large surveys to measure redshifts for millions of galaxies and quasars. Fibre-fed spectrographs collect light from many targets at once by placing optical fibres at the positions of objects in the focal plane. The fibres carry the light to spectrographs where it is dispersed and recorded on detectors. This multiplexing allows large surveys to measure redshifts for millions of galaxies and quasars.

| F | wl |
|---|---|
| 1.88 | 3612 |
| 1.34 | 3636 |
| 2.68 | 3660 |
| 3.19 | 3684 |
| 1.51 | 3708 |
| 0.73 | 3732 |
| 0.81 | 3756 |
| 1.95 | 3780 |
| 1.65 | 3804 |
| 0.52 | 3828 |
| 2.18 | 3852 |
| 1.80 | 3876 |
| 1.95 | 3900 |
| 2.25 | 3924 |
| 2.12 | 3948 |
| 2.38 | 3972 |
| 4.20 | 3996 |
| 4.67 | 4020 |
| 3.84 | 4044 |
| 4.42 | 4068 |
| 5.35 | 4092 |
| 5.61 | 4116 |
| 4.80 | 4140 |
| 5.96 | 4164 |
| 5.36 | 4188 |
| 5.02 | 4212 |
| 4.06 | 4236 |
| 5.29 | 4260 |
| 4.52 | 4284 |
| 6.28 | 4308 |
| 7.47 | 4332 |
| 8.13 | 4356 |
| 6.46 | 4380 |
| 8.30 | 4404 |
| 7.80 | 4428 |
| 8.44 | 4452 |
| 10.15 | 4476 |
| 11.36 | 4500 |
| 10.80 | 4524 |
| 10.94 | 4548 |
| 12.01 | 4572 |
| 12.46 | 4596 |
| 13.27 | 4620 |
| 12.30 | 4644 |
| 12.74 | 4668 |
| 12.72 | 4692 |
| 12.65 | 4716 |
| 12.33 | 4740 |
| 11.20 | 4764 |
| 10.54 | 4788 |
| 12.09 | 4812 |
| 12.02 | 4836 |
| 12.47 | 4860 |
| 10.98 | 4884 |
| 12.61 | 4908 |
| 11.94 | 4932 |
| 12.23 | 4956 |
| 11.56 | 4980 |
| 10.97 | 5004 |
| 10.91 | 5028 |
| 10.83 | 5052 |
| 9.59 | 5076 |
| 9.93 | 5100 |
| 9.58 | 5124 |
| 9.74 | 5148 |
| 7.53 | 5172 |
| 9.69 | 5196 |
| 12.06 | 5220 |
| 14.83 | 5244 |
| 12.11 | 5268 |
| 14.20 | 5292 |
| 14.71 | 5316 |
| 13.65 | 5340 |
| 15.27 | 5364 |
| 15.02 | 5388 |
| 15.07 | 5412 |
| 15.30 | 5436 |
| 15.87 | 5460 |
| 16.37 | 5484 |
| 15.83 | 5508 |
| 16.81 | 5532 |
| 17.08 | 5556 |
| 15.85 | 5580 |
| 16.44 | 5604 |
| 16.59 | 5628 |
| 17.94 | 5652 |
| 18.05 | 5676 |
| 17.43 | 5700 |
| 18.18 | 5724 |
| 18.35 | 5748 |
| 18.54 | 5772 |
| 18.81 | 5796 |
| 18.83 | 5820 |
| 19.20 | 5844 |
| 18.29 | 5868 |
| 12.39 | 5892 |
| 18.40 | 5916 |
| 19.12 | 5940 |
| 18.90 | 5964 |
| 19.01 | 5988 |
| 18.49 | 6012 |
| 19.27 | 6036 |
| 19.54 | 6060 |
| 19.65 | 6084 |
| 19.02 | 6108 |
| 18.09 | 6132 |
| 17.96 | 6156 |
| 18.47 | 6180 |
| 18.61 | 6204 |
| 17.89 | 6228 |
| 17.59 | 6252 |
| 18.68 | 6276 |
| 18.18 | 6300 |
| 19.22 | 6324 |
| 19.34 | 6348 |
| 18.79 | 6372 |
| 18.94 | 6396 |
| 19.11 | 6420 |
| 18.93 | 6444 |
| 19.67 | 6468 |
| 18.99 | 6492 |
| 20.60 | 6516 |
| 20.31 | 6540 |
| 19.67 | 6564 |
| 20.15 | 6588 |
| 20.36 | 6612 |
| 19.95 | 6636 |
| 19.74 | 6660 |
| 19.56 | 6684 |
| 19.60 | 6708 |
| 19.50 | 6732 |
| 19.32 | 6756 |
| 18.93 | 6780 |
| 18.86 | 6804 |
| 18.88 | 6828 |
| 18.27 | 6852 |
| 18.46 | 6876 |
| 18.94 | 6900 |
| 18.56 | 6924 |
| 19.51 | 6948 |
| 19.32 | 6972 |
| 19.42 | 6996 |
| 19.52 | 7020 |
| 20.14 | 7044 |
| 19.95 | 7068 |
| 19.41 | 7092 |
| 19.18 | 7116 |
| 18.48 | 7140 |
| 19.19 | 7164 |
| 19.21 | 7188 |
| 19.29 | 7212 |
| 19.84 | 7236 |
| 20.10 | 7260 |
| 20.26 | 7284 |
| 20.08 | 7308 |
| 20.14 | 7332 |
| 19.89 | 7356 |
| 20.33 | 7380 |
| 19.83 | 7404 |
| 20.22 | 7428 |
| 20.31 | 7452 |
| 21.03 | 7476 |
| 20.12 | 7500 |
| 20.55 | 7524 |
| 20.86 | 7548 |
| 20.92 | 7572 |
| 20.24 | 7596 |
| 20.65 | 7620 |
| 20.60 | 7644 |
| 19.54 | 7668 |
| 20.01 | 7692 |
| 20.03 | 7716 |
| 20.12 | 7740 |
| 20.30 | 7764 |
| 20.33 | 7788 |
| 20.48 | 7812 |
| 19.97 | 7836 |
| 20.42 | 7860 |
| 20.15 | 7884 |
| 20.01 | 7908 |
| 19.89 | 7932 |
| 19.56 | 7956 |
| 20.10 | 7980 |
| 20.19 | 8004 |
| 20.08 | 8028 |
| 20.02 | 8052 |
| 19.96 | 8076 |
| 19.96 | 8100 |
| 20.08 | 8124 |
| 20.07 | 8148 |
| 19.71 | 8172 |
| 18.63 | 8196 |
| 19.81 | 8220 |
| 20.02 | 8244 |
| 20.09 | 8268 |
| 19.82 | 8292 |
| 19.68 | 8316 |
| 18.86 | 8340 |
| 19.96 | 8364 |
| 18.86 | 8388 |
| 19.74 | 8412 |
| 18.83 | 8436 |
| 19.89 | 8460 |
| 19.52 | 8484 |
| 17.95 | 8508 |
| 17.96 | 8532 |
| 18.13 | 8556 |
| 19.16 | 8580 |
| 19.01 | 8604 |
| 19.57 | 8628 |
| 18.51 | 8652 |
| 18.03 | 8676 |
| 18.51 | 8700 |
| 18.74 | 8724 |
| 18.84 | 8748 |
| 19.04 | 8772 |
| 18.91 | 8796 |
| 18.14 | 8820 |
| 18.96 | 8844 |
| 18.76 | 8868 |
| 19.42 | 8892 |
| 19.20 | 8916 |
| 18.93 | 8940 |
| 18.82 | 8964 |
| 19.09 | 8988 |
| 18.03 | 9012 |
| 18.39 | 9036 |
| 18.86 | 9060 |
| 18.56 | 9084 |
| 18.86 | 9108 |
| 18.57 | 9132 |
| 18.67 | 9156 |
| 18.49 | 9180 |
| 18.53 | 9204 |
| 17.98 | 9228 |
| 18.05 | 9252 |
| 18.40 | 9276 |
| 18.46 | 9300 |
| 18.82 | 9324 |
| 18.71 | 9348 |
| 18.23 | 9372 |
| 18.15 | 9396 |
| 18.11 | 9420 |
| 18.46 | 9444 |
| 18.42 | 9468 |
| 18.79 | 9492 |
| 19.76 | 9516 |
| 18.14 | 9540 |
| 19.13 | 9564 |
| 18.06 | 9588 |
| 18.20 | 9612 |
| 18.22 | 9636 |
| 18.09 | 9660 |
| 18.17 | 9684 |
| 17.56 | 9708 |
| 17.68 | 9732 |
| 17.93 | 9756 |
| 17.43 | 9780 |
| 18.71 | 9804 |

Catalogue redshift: 0.000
